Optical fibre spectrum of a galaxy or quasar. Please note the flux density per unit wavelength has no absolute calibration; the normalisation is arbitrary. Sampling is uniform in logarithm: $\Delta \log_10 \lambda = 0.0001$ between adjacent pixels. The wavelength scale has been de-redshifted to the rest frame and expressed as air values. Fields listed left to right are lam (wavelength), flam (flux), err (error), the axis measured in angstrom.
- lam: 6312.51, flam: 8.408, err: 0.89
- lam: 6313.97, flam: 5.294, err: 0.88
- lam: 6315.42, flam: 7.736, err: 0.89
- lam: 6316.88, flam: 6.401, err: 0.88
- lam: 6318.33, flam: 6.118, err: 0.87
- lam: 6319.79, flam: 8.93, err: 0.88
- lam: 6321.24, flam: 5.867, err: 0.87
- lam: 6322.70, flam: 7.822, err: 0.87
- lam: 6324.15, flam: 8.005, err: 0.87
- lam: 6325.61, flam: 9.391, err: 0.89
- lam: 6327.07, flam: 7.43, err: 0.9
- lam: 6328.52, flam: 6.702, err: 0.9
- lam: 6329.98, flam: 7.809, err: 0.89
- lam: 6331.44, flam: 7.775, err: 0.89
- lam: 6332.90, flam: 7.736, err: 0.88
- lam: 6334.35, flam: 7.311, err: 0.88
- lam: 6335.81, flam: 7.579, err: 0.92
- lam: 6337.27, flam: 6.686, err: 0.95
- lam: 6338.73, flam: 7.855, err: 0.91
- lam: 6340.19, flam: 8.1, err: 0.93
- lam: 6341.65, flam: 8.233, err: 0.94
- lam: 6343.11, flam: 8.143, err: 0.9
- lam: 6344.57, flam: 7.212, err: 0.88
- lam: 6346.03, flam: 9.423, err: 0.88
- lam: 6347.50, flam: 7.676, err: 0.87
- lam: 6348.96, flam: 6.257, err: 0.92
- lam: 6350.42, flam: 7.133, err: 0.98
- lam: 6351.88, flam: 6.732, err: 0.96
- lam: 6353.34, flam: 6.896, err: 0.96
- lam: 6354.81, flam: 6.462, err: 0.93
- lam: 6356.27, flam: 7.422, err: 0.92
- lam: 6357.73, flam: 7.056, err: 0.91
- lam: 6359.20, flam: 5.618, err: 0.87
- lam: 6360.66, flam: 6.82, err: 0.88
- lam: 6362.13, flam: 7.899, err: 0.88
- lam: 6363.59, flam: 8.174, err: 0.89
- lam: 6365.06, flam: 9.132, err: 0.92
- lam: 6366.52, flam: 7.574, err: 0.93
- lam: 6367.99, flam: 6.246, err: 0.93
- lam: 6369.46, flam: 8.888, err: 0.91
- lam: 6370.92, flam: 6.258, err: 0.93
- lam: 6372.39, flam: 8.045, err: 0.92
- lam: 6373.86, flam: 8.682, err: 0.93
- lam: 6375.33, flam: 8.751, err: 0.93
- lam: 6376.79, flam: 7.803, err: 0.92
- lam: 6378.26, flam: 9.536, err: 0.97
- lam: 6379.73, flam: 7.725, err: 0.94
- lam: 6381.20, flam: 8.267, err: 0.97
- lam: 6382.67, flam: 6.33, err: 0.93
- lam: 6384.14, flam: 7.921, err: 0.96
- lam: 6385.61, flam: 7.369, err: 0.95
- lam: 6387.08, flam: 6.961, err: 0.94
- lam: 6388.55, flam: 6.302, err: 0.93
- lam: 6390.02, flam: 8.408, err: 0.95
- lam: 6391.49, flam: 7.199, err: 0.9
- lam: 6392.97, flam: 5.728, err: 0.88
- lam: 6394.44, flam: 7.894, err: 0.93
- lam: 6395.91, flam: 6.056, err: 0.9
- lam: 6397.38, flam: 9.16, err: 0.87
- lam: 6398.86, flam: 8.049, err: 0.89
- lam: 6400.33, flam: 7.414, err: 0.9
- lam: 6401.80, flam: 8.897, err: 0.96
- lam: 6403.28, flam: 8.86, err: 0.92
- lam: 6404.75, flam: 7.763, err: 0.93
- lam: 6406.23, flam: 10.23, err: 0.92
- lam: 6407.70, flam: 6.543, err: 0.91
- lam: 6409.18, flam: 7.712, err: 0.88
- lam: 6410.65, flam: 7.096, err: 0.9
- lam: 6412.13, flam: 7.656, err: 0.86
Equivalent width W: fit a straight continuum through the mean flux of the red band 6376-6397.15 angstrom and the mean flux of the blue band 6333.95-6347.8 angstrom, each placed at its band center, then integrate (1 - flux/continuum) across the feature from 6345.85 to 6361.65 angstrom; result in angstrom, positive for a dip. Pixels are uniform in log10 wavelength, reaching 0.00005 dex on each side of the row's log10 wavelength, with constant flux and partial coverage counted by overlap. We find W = 1.5 angstrom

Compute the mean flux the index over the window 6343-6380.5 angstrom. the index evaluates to 7.59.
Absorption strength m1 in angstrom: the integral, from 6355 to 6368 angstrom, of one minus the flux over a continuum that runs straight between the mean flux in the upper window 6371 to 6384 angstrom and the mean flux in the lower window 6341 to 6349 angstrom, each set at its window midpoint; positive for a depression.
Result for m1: 1.05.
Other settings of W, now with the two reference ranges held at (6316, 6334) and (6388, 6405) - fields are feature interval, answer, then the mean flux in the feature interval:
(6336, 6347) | -0.57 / 7.92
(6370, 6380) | -0.71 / 8.15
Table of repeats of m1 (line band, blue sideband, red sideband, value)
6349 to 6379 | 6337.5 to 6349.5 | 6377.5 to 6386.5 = 1.2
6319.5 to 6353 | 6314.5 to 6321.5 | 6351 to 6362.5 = -3.3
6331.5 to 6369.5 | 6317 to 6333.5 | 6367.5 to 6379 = 1.8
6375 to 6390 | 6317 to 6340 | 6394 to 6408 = 0.5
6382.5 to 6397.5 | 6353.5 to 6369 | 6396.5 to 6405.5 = 1.6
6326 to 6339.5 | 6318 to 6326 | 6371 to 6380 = 0.6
